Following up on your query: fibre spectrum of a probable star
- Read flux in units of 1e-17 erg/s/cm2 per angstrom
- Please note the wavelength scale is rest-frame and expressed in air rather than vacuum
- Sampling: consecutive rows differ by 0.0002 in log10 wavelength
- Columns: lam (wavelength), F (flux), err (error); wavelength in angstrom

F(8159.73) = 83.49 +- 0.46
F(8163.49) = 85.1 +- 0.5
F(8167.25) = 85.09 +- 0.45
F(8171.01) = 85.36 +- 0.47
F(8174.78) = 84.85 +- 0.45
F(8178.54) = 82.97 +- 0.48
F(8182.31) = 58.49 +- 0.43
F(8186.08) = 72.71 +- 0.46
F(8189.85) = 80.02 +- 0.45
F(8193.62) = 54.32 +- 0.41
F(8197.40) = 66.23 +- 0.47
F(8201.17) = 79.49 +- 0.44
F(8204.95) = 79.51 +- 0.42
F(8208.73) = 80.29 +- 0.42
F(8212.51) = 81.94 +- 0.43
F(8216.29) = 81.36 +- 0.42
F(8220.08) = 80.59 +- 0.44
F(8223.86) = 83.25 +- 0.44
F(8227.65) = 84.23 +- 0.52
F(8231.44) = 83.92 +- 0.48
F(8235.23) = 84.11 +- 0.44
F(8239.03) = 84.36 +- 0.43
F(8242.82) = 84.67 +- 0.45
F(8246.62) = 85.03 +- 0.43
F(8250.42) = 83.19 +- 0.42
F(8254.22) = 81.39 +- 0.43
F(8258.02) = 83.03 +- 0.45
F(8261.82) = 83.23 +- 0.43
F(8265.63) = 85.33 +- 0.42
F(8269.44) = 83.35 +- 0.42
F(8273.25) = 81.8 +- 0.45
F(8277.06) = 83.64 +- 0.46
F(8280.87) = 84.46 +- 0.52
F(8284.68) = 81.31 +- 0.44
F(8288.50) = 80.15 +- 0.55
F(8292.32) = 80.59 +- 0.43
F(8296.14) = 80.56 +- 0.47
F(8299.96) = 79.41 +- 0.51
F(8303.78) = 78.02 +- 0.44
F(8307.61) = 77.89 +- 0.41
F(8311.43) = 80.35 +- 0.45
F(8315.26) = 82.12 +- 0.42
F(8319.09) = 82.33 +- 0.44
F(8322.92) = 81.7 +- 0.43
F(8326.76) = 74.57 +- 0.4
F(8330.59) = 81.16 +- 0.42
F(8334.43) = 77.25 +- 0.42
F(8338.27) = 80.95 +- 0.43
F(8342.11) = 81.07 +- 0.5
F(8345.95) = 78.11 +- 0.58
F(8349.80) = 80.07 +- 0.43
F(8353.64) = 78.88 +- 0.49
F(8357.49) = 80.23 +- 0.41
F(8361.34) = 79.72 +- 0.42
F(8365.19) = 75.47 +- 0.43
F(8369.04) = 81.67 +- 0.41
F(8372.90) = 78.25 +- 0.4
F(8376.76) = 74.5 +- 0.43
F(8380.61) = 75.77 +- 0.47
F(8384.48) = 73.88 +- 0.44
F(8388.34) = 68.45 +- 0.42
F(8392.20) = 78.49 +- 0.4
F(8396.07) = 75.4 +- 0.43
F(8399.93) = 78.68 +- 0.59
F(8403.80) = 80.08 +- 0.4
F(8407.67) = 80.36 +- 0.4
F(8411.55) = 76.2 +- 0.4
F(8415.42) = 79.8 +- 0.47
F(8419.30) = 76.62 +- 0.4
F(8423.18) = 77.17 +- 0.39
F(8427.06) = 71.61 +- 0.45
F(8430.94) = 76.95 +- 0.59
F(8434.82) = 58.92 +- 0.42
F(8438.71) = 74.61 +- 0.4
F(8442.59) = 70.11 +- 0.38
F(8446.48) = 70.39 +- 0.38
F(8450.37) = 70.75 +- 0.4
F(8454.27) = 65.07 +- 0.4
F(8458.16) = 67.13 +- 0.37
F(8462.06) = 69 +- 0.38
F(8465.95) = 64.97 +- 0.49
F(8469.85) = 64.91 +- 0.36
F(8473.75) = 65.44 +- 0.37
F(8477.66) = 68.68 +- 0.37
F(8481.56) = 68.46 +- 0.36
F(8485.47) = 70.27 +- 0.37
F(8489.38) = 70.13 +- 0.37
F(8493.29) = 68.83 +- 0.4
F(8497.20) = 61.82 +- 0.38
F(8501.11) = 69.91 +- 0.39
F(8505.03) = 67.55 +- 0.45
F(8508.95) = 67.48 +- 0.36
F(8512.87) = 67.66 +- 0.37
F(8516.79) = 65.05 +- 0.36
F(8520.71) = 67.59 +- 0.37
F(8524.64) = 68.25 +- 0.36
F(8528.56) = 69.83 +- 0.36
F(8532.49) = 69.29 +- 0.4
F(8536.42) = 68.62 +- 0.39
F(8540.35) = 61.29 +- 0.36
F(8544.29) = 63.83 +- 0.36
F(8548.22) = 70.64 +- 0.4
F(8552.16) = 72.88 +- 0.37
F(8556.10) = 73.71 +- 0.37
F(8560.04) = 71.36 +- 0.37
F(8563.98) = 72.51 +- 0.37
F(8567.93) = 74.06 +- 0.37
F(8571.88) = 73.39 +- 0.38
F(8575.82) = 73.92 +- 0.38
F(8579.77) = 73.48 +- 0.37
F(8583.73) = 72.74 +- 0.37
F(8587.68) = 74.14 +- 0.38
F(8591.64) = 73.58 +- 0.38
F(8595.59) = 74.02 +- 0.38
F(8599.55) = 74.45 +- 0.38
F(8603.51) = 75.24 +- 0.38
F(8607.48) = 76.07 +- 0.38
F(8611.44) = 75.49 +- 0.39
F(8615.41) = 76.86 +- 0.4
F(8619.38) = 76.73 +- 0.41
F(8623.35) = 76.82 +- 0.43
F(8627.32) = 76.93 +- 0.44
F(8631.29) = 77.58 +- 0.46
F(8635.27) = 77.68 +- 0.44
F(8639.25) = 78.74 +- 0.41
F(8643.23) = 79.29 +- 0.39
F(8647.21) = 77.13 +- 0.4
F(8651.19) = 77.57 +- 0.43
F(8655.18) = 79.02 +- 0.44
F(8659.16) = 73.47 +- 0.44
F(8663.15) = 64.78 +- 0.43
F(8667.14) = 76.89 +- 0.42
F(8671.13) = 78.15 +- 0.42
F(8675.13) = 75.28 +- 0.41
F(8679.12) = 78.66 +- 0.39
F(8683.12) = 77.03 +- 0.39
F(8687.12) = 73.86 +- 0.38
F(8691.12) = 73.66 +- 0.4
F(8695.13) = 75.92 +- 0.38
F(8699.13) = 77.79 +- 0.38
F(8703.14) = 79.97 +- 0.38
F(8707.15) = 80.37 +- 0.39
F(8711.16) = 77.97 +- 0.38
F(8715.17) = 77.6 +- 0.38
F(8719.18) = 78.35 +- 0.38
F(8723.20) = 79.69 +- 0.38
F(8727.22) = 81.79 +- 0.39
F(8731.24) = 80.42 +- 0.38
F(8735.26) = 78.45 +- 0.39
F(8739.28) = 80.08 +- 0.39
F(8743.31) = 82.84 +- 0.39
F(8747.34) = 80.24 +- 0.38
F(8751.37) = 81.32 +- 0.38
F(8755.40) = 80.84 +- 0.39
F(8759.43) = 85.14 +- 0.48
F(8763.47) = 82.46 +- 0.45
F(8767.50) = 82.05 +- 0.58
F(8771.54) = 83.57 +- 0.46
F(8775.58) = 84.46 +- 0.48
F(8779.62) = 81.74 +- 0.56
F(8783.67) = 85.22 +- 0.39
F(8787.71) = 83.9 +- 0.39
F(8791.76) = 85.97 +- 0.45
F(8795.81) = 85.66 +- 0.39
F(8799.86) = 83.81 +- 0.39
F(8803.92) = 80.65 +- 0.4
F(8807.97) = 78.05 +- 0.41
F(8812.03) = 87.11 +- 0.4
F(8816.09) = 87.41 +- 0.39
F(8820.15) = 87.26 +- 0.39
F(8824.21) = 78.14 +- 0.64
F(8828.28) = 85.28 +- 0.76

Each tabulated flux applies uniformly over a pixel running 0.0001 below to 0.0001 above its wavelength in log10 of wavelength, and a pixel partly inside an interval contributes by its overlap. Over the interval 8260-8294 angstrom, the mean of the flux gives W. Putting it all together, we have 82.6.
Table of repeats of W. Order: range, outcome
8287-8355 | 79.7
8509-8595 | 70.4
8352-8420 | 77.4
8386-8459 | 73.6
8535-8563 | 69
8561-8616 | 74.2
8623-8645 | 77.9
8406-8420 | 78.3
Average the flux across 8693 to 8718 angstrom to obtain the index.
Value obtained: 78.3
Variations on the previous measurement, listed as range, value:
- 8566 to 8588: 73.6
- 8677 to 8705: 76.7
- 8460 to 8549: 67.3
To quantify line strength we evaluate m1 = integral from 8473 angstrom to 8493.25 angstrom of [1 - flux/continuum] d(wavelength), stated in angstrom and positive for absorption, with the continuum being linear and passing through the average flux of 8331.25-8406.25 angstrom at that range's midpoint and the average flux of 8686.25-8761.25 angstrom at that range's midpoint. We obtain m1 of 2.5 angstrom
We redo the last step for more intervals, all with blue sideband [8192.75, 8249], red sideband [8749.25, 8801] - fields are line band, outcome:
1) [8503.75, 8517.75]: 2.5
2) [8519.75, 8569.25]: 7.6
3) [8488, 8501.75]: 2.4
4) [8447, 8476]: 5.2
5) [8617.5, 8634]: 1.1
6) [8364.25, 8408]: 2.4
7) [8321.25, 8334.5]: 0.3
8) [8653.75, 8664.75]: 1.4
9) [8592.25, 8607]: 1.4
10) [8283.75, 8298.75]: 0.0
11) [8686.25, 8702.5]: 1.4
